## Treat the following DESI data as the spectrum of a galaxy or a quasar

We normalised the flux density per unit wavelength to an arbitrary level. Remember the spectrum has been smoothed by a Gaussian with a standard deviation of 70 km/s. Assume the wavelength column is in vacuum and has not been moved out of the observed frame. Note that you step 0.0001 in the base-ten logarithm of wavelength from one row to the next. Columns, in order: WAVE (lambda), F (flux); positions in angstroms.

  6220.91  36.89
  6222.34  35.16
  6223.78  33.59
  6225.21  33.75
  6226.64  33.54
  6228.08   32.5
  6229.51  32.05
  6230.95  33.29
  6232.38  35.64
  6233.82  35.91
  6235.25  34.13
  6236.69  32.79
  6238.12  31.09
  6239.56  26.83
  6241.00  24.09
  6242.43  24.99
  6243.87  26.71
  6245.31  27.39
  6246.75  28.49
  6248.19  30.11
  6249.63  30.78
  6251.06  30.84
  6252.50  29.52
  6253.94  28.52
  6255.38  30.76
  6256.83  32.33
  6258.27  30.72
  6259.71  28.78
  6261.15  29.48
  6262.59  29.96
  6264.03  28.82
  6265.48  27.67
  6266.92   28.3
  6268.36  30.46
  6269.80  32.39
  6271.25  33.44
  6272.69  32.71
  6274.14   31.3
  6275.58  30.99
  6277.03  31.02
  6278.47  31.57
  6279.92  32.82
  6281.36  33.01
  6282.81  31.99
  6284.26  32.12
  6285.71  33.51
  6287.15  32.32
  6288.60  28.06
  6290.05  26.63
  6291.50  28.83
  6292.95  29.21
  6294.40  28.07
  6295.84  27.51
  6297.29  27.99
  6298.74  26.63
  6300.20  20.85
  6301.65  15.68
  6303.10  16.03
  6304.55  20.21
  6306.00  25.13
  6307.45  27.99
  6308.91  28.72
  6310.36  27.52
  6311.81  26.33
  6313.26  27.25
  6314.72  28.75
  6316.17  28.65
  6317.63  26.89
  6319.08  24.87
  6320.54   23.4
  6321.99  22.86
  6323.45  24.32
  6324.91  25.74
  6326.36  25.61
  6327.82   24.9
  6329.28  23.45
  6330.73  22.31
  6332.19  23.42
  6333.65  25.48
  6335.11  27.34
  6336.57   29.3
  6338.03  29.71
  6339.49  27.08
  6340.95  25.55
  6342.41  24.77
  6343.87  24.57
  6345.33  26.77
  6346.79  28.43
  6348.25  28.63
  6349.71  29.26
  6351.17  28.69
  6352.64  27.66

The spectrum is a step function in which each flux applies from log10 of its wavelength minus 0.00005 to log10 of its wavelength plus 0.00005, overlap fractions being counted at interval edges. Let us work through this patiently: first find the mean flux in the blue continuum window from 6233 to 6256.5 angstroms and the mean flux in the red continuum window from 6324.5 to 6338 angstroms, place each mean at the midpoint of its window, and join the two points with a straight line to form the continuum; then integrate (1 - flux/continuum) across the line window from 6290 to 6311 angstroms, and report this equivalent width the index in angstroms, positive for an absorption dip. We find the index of 1.48 angstroms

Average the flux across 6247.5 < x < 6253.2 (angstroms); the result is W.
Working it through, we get 30.4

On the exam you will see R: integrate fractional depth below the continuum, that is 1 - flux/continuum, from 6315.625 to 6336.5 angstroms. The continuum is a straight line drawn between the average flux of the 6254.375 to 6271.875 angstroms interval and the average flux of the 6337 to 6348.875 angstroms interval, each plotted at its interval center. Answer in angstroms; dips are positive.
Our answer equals 2.0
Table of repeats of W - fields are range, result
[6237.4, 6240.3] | 28.9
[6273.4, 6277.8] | 31.1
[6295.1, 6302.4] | 23.7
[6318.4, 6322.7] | 23.7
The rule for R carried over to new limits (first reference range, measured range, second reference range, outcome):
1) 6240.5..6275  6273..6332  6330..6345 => 1.2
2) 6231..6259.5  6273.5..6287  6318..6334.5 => -2.2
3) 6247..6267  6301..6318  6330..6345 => 1.5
